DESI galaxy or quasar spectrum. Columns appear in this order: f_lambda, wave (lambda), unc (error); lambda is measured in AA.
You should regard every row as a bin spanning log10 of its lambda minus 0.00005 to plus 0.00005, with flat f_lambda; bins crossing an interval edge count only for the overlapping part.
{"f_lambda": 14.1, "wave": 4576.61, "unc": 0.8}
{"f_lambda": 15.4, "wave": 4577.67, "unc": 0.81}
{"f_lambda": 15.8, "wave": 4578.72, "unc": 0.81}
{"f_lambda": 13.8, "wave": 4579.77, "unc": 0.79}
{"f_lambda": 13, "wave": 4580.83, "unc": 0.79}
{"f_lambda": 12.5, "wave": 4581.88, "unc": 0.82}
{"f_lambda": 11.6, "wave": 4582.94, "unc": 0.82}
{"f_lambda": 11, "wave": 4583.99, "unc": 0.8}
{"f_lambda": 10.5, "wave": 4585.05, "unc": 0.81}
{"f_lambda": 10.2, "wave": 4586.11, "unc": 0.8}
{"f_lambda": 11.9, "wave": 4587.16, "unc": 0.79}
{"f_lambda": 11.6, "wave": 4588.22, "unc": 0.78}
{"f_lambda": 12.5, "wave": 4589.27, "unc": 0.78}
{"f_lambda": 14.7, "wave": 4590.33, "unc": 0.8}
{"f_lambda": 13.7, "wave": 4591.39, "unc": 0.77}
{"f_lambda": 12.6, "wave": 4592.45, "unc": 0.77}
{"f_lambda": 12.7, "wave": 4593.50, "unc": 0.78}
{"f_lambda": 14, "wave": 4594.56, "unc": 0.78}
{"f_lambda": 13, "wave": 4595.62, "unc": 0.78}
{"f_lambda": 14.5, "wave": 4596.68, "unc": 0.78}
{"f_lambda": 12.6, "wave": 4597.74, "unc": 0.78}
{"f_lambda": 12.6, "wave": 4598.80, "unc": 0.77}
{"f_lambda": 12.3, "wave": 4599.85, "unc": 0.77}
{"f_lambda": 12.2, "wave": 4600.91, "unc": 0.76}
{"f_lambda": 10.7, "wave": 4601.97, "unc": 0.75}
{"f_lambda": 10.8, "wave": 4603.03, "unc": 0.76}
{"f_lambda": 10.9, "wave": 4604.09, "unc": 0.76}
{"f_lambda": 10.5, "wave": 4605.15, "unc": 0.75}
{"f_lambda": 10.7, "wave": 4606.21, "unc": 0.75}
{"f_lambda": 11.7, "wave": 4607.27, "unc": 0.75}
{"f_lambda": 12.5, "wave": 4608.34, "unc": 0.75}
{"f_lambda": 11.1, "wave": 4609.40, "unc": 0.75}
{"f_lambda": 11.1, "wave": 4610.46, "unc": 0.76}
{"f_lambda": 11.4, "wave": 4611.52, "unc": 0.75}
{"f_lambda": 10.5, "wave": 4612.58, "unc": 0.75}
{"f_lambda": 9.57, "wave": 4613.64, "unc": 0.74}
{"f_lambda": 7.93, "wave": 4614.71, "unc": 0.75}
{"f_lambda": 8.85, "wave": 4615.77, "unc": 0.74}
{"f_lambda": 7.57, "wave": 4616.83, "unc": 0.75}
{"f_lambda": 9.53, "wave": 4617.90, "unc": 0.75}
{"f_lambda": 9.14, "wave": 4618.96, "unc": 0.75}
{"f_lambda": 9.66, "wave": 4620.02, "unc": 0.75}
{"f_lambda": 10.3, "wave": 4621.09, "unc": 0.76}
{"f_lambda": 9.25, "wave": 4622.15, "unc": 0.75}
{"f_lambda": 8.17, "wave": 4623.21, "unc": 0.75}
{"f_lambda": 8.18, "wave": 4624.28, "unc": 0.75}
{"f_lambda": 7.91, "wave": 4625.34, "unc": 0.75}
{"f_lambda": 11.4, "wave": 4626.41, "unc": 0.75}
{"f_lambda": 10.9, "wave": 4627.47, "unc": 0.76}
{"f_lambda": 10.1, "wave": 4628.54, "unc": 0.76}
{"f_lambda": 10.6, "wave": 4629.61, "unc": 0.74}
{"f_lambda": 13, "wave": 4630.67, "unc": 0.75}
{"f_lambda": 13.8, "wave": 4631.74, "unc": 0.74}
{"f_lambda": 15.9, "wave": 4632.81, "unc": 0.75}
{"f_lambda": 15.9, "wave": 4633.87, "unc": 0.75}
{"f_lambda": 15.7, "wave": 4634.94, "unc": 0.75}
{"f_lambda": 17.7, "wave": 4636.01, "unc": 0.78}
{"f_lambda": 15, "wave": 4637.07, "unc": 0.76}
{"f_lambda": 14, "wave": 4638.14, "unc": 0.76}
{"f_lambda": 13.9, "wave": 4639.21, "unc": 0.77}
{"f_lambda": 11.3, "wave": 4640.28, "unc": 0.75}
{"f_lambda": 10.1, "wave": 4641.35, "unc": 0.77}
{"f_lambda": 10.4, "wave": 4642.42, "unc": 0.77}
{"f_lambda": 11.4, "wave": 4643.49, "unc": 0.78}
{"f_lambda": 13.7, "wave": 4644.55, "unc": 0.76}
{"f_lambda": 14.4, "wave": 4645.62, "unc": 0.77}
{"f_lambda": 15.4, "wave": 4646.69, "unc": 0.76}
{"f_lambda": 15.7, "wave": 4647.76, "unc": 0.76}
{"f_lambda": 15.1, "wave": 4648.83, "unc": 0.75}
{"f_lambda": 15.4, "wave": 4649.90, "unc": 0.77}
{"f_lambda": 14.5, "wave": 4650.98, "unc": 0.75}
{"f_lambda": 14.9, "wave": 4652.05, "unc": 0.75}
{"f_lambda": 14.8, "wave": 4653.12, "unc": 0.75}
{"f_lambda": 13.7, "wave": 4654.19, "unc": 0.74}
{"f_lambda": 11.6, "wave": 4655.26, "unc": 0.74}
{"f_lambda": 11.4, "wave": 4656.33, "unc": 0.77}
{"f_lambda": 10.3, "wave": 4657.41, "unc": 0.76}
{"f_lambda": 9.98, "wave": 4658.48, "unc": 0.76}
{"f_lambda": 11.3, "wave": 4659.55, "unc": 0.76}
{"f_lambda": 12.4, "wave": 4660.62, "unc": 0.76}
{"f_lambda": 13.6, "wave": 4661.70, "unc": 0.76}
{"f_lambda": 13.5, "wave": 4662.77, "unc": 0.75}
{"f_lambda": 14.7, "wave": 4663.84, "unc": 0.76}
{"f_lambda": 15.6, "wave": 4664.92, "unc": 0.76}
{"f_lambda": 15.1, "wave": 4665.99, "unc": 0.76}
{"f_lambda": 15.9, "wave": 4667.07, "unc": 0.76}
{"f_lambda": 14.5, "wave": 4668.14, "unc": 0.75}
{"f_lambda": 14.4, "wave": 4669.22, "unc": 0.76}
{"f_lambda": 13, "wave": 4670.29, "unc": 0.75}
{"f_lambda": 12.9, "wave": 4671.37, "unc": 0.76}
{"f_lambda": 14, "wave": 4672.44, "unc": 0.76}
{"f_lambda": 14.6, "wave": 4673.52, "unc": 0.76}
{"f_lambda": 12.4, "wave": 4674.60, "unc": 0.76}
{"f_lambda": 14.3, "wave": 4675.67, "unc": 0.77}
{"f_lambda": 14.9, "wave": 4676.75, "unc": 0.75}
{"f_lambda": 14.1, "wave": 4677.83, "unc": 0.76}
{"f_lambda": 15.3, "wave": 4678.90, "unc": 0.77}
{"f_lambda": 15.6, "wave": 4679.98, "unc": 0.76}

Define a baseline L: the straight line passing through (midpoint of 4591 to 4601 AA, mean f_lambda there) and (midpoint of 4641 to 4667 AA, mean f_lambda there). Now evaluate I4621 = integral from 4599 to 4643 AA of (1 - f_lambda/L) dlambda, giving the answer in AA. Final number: 6.4 AA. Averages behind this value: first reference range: 13.1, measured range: 11.3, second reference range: 13.4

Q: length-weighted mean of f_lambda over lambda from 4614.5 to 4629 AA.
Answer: 9.23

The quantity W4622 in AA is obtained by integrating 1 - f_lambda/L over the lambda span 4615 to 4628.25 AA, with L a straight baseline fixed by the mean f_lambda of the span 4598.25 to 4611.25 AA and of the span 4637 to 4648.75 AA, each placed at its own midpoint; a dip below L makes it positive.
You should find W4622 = 3.2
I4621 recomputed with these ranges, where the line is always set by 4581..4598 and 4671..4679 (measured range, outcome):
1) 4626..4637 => -0.3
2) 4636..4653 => -0.4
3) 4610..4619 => 2.4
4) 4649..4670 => 0.3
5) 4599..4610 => 1.2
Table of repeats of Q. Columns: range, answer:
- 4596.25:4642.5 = 11.4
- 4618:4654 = 12.6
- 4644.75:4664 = 13.5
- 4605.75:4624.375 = 9.87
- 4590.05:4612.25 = 12.2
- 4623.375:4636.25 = 12.3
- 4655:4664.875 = 12.3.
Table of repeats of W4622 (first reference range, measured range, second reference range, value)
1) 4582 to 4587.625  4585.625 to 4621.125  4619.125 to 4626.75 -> -3.9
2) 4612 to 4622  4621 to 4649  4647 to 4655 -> -0.8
